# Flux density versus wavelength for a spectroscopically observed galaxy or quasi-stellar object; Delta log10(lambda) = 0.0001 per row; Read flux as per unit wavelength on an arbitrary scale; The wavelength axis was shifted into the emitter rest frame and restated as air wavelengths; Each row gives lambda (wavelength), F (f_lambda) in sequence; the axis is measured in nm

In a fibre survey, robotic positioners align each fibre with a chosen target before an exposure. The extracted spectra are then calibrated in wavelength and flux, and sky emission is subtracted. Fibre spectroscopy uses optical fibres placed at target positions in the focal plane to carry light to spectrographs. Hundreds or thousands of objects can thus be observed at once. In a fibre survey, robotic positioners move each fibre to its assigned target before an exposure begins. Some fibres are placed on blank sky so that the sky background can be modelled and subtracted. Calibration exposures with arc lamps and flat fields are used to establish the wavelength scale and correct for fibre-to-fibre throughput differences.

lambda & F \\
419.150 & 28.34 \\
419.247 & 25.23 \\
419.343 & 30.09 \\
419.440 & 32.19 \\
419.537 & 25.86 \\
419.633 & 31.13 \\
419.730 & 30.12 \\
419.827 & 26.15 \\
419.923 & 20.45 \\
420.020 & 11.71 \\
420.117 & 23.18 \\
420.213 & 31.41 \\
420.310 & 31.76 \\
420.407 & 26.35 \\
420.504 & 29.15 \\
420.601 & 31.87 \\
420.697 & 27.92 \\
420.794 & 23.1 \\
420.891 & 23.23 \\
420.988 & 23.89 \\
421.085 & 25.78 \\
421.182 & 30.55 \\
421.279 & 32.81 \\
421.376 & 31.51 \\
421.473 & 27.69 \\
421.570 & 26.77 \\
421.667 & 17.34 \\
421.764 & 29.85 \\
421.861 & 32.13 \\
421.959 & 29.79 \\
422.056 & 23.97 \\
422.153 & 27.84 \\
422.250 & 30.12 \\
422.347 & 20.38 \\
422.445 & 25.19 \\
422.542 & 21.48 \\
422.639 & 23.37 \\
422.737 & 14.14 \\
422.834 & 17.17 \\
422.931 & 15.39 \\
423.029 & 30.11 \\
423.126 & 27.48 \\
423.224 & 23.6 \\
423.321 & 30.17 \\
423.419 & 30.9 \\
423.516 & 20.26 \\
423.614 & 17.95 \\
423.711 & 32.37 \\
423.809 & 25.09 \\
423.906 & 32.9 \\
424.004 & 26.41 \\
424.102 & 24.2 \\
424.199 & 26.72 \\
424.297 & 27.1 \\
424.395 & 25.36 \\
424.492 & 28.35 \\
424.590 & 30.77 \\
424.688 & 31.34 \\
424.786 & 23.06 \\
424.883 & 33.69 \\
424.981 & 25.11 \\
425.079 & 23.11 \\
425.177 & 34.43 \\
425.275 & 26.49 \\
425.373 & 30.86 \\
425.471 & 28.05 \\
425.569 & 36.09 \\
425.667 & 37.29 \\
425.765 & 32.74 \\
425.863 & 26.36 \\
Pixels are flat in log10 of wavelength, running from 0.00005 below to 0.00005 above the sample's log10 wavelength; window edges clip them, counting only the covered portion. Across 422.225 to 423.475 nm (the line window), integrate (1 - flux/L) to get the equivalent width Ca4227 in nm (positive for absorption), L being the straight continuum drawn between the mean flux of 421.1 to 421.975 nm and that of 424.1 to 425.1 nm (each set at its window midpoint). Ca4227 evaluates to 0.20 nm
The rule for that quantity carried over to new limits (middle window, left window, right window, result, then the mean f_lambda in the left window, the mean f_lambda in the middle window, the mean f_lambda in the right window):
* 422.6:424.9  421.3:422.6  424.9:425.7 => 0.234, 26.6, 25.7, 30.2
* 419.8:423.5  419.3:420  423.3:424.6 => 0.201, 27.3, 25.6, 26.9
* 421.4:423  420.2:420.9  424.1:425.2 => 0.224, 28.2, 24.1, 27.8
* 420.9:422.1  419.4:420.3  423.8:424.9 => -0.039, 26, 27.5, 27.9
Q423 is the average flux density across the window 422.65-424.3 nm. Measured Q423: 24.7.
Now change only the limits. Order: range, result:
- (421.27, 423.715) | 25.1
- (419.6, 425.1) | 26.2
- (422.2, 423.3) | 22.8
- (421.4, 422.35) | 27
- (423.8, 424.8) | 27.6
